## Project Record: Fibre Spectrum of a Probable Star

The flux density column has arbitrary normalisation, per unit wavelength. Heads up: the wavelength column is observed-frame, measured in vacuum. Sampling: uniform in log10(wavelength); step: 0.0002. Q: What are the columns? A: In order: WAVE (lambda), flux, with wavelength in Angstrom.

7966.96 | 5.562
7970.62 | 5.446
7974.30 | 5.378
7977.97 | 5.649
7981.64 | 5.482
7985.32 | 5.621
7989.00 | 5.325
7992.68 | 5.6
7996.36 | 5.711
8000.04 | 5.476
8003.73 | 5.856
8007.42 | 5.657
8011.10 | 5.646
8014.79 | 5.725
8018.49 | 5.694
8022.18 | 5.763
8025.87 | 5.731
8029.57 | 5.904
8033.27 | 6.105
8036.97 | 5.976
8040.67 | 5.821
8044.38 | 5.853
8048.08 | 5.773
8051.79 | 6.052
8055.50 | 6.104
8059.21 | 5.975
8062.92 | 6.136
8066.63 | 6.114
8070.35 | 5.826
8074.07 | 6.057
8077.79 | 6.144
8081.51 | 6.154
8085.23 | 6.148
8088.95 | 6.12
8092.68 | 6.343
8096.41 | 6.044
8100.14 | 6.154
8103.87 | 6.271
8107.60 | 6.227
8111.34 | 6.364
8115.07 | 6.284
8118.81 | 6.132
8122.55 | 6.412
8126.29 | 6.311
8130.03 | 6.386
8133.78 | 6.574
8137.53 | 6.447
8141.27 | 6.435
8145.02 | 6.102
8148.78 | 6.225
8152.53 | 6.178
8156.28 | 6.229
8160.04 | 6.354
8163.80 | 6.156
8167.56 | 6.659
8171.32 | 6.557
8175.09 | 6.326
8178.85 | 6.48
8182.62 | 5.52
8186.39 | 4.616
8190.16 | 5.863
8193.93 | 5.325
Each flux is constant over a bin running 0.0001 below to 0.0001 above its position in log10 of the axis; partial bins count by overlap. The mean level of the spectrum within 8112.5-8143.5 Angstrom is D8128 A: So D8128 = 6.37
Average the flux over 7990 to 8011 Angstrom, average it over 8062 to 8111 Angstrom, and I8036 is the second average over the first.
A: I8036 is 1.09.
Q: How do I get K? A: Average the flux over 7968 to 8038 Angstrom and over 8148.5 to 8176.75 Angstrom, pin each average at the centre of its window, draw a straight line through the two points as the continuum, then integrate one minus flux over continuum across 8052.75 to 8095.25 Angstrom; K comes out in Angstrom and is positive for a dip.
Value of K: -0.9 Angstrom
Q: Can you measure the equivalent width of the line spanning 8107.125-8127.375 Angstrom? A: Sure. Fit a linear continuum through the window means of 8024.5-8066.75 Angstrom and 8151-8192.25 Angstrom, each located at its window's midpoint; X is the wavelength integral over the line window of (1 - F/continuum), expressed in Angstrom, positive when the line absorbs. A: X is -0.9 Angstrom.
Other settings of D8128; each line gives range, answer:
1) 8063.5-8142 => 6.23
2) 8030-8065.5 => 5.98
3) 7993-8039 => 5.77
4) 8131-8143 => 6.48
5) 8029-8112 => 6.07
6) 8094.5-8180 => 6.32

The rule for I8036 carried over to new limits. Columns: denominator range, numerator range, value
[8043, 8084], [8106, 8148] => 1.05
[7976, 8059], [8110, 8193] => 1.08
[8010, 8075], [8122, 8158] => 1.07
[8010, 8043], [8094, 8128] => 1.07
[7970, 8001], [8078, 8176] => 1.14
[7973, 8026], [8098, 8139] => 1.12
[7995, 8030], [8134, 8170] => 1.11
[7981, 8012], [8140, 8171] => 1.13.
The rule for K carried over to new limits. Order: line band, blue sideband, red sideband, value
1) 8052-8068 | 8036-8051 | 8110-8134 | -0.3 Angstrom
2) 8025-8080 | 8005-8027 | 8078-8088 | -0.3 Angstrom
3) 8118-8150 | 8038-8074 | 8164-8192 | -1.9 Angstrom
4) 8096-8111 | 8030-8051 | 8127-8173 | -0.1 Angstrom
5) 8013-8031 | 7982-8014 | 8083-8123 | 0.0 Angstrom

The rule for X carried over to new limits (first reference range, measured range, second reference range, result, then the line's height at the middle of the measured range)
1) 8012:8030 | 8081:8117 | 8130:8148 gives -0.30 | 6.16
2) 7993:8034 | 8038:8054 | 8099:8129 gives 0.07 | 5.91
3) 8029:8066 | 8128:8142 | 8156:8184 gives -0.57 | 6.21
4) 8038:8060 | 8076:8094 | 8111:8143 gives -0.13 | 6.13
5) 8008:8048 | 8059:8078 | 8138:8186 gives -0.32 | 5.94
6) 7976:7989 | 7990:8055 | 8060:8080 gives -0.09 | 5.78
